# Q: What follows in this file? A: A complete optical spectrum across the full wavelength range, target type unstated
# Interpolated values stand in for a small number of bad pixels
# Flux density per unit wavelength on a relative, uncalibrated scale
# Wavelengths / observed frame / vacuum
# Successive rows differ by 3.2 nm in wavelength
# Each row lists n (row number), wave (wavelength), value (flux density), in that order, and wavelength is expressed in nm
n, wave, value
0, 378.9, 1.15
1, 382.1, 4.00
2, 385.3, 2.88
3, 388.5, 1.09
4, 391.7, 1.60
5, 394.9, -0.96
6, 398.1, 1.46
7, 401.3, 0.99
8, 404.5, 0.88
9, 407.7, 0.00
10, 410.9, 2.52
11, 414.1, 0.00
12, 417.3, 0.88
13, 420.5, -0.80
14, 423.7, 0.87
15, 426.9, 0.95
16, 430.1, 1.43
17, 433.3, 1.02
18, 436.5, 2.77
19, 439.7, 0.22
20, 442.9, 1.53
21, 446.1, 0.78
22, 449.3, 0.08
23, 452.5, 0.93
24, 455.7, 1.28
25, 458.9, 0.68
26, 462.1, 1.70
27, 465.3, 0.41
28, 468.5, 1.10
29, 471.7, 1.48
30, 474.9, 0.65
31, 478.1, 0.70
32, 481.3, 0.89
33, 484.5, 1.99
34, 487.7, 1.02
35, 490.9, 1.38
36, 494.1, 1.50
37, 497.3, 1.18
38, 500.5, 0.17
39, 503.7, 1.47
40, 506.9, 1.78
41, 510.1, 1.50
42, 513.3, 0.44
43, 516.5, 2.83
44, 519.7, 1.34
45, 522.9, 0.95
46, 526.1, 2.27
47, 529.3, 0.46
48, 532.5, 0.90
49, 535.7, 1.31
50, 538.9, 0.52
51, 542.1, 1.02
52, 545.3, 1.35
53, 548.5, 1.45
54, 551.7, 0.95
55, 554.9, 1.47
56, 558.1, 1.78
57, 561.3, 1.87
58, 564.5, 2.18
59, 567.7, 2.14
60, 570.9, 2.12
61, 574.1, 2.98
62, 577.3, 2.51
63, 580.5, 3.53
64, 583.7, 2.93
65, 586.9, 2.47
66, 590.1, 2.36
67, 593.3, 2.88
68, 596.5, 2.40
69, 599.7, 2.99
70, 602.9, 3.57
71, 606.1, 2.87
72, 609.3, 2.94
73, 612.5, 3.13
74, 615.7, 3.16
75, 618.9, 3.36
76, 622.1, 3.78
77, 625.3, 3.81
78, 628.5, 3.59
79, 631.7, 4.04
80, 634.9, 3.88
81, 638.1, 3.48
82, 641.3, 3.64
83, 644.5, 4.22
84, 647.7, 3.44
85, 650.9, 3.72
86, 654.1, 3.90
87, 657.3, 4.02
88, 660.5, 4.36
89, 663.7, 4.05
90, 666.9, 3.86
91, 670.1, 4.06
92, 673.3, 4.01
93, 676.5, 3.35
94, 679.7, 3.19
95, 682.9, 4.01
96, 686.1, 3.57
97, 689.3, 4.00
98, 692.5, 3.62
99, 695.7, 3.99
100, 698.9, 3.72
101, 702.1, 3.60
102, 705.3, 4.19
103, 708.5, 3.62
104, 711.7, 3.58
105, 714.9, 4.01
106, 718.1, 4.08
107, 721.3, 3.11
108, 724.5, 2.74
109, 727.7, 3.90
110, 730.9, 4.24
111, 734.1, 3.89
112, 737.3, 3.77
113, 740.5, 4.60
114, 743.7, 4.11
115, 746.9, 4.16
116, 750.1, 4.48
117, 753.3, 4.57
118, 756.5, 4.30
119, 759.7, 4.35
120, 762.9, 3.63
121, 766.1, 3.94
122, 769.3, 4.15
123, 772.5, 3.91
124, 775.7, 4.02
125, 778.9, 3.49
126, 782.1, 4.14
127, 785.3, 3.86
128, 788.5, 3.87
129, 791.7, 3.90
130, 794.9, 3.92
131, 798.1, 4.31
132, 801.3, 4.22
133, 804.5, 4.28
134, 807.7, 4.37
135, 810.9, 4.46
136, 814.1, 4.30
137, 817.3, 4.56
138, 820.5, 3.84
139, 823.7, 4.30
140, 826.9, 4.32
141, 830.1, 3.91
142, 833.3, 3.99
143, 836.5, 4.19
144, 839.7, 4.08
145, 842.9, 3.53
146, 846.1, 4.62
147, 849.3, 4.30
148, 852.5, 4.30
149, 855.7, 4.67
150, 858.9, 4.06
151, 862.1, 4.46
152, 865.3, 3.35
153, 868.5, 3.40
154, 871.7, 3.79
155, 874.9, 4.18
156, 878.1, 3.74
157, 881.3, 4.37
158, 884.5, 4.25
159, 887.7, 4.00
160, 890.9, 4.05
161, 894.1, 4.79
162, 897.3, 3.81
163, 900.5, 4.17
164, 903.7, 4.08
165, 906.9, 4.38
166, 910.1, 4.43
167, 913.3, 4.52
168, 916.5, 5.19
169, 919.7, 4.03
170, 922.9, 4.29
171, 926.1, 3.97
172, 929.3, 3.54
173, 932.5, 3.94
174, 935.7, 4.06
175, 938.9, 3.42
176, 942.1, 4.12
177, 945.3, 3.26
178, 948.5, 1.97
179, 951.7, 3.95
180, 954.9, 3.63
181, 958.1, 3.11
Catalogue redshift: 0.39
